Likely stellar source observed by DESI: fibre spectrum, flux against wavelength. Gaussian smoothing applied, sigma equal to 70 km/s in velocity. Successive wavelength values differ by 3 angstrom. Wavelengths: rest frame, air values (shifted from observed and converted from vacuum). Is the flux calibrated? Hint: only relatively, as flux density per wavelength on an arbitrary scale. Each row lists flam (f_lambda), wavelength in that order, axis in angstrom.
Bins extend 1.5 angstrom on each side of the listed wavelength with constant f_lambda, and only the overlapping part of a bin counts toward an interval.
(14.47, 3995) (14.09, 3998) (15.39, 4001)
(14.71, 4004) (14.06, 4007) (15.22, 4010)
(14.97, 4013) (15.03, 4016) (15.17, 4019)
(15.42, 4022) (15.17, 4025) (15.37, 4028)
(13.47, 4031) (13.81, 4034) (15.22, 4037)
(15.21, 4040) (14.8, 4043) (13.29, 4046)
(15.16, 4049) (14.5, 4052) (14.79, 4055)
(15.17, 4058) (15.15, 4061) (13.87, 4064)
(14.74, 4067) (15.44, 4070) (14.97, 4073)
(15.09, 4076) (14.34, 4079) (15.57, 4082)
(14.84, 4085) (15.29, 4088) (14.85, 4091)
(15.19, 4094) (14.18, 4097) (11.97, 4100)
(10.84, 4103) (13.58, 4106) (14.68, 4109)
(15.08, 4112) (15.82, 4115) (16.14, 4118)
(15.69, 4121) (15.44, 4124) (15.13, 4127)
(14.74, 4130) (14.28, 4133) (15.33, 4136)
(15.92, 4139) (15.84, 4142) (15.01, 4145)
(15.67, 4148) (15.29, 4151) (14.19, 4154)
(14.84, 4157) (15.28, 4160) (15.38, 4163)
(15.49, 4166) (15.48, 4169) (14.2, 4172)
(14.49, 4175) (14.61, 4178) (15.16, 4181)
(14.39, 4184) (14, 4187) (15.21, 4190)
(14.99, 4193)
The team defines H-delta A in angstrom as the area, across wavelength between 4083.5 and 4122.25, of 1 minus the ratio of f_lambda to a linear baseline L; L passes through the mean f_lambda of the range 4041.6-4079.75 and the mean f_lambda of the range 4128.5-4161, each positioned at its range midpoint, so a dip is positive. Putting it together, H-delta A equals 1.2 angstrom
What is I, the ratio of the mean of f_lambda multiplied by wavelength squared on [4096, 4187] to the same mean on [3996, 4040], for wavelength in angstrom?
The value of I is 1.1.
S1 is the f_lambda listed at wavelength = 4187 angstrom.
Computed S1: 14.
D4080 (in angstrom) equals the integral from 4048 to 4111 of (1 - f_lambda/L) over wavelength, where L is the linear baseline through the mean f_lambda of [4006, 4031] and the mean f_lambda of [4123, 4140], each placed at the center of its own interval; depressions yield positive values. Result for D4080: 2.35 angstrom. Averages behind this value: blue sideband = 15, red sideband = 15.1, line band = 14.5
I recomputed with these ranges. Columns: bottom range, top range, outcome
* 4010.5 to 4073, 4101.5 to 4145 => 1.05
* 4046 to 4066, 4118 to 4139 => 1.08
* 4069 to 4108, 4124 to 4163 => 1.09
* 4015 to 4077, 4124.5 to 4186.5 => 1.07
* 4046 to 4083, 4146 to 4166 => 1.07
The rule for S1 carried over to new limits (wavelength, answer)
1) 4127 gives 15.13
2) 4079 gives 14.34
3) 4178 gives 14.61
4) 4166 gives 15.49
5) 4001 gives 15.39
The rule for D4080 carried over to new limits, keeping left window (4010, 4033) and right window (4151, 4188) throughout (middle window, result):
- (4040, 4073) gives 0.4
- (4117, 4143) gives -0.9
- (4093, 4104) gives 1.4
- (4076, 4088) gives -0.1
